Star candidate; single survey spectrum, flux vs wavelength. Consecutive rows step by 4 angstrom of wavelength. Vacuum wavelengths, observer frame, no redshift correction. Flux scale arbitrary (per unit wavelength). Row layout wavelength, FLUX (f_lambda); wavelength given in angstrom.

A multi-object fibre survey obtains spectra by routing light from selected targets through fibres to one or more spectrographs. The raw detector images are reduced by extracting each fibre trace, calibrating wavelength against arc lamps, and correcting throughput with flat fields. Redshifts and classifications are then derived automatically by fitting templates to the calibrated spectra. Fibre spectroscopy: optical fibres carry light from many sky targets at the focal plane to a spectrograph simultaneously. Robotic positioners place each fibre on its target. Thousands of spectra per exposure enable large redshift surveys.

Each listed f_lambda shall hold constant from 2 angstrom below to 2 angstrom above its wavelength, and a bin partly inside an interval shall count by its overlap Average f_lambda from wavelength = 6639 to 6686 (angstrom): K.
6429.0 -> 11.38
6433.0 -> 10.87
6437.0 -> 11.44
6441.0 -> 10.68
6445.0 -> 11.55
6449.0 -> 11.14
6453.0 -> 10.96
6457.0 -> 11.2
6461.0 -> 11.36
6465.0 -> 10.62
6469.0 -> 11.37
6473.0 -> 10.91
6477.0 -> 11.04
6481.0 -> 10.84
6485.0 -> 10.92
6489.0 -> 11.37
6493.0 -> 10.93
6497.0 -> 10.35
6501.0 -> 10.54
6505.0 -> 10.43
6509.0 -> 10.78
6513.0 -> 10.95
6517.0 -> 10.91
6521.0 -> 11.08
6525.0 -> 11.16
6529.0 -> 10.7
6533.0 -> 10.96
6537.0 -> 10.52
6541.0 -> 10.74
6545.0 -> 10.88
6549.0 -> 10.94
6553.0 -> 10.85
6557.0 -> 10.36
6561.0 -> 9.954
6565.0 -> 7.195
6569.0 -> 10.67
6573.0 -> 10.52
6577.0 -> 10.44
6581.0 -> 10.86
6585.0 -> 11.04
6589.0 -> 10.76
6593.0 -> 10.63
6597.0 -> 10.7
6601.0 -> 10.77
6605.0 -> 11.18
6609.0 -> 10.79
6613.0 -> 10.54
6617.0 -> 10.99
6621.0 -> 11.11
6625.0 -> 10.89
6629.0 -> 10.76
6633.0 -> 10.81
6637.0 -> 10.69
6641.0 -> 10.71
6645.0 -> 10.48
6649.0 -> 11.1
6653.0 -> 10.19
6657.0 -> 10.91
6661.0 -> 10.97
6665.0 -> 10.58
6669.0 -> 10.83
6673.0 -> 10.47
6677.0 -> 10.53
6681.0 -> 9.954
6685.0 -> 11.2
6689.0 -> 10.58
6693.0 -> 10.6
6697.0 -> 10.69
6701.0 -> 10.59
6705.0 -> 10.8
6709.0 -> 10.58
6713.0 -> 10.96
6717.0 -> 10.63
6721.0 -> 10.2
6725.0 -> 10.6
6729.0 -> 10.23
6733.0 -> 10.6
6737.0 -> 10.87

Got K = 10.6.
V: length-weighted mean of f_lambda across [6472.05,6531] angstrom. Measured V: 10.9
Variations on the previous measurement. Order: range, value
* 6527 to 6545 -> 10.7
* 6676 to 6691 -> 10.6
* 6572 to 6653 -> 10.8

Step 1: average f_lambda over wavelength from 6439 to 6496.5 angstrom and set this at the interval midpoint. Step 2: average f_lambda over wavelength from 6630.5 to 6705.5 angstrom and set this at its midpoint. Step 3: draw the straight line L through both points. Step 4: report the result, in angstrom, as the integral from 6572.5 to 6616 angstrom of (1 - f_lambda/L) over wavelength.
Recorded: 0.2 angstrom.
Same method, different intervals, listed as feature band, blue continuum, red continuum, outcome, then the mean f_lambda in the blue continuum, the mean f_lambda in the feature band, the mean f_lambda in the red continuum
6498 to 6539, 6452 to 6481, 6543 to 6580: -0.8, 11.1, 10.8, 10.2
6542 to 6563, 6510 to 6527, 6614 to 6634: 0.7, 11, 10.6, 10.9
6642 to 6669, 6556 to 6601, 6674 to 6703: -0.5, 10.3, 10.7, 10.6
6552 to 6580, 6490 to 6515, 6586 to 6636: 2.0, 10.7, 10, 10.8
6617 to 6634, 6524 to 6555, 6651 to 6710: -0.3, 10.8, 10.9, 10.6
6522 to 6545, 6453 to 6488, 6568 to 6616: 0.1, 11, 10.8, 10.7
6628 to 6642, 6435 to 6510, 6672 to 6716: 0.0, 11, 10.7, 10.6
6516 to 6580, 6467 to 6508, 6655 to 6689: 1.9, 10.9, 10.5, 10.7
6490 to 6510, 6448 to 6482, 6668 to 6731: 0.6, 11.1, 10.6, 10.6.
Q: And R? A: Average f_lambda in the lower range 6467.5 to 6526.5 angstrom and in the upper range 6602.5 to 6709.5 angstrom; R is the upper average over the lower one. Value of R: 0.98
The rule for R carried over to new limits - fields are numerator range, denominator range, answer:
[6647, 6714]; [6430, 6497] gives 0.97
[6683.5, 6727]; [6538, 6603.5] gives 1.02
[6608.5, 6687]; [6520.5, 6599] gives 1.02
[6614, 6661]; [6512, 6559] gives 1.00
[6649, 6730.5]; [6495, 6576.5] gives 1.01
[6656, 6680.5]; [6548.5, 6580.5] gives 1.05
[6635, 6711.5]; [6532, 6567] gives 1.04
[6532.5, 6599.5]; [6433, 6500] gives 0.95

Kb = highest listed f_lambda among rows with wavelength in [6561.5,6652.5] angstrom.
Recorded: 11.18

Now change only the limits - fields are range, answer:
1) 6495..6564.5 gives 11.16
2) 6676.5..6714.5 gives 11.2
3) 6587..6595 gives 10.76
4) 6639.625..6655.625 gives 11.1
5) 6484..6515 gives 11.37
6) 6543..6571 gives 10.94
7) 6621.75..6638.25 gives 10.89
